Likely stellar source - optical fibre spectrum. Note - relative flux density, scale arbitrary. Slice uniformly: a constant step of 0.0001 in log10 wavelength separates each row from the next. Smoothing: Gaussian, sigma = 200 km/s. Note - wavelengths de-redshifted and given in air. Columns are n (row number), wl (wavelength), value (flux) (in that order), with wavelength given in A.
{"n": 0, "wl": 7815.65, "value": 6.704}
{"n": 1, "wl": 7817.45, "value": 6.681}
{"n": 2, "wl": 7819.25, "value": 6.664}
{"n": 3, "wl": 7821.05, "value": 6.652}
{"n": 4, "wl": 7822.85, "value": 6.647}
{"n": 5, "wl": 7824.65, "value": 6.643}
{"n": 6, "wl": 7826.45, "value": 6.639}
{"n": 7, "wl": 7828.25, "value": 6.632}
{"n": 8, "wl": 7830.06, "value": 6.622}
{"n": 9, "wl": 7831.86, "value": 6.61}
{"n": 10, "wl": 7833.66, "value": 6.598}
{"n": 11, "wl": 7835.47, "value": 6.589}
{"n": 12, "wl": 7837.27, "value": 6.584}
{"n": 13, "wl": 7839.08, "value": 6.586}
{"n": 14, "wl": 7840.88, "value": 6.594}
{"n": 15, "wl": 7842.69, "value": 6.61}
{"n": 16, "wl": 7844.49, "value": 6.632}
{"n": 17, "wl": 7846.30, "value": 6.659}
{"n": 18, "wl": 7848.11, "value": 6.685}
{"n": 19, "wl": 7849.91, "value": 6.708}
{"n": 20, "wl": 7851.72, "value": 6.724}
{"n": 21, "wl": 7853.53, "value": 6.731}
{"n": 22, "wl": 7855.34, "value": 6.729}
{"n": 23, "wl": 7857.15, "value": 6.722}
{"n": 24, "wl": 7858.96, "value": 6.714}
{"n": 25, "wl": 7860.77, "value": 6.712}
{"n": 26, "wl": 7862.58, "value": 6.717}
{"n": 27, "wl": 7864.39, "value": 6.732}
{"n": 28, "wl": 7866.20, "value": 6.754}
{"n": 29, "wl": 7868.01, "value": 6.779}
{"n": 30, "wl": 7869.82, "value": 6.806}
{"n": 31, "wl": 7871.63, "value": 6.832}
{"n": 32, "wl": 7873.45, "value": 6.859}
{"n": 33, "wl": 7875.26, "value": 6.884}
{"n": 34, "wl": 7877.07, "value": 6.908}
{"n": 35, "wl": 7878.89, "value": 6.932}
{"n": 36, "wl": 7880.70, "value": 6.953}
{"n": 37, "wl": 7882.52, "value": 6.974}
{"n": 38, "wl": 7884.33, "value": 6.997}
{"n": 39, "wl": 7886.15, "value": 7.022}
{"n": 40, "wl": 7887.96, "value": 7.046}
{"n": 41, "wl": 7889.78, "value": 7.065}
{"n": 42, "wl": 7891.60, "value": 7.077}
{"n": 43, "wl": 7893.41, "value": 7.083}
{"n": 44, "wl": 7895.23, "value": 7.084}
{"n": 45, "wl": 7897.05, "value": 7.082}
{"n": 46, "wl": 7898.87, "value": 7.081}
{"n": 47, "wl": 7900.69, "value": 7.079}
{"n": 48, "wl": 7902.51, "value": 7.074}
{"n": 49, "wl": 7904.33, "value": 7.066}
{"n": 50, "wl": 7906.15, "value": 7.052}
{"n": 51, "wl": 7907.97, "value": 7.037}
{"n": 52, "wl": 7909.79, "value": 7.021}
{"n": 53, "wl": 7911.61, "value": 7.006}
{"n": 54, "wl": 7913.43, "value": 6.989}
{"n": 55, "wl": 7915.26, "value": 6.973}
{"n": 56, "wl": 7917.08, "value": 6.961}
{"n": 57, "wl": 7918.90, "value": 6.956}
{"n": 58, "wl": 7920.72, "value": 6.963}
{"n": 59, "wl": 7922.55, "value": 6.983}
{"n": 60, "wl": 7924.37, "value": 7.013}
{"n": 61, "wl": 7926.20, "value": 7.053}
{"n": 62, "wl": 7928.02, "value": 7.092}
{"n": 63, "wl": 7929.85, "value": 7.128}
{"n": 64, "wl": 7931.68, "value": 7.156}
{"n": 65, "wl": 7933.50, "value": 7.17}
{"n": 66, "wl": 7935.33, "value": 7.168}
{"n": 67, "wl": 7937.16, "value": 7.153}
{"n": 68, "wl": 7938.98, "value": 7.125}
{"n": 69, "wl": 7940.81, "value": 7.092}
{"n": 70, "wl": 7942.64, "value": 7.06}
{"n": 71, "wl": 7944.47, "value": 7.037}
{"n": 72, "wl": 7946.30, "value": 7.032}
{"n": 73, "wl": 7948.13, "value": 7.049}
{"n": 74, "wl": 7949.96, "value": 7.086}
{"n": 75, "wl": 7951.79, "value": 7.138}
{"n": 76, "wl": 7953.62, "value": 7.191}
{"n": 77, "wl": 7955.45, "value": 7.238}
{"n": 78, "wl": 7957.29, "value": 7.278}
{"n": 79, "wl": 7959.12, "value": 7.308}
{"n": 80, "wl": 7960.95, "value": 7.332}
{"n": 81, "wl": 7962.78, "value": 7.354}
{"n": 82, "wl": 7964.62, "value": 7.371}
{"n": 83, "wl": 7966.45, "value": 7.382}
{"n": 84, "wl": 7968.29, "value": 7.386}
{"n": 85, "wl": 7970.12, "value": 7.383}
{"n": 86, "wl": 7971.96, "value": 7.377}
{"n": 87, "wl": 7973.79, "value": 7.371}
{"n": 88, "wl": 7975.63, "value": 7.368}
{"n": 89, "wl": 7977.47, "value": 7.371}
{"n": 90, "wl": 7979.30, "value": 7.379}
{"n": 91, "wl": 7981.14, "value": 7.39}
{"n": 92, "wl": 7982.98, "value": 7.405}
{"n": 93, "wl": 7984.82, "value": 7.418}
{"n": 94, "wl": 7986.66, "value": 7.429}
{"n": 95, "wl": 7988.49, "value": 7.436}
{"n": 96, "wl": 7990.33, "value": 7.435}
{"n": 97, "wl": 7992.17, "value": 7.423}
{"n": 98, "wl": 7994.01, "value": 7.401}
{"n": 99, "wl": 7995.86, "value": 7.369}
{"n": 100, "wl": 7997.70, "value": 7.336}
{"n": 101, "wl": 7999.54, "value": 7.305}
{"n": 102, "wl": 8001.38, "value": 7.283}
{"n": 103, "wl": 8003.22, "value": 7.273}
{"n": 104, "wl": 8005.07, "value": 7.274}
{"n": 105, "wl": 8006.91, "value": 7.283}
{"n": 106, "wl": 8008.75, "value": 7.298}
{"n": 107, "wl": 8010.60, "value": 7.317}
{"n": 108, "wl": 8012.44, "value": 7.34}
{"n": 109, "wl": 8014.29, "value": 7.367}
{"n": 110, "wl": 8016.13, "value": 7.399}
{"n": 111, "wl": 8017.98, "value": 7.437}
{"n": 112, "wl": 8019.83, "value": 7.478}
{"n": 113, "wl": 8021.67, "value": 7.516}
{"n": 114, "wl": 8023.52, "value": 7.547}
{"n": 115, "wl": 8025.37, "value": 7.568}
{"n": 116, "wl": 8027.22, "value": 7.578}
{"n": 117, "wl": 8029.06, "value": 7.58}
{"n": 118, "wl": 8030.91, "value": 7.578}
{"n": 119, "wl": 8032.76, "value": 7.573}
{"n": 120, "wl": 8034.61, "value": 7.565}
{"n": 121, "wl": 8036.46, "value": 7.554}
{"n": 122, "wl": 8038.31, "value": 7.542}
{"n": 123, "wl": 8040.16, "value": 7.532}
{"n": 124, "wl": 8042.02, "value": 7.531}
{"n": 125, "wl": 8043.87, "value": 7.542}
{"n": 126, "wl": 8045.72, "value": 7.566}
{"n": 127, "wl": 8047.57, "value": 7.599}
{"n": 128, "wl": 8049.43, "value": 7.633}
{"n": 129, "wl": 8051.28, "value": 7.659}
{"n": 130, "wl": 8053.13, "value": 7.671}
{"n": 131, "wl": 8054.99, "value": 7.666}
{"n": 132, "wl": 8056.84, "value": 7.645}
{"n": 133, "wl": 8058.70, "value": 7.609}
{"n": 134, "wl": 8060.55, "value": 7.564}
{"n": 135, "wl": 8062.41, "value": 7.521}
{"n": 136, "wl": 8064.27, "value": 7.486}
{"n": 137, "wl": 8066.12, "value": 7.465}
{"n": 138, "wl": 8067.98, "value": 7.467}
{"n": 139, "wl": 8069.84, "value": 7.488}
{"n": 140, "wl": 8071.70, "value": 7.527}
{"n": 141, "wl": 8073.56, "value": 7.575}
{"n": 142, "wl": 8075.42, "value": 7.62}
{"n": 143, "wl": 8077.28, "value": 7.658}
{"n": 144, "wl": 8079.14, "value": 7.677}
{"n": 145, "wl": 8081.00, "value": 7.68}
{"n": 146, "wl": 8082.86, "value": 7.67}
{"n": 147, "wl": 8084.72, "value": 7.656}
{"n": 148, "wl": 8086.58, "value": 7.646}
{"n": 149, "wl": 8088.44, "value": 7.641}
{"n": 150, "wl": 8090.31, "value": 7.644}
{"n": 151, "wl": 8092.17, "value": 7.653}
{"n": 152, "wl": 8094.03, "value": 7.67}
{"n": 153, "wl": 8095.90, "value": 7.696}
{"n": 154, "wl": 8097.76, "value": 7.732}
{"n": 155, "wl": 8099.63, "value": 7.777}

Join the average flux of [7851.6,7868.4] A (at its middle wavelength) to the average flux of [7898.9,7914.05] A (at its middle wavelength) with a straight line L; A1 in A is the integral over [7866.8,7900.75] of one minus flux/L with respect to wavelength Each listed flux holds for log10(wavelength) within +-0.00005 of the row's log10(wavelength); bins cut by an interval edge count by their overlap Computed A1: -0.4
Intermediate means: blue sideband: 6.73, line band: 6.97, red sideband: 7.05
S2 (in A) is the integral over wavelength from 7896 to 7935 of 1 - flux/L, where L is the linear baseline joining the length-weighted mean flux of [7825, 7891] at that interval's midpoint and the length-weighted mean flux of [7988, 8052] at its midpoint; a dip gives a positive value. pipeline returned -0.2 A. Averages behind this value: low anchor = 6.76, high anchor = 7.46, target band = 7.05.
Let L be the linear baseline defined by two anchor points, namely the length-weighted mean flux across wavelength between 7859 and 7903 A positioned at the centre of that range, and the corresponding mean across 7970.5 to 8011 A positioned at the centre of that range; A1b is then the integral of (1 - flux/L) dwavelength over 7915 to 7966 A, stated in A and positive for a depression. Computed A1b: 0.27 A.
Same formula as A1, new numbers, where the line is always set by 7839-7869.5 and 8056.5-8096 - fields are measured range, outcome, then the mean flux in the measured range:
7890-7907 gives -0.5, 7.07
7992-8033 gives -0.4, 7.41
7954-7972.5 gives -0.5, 7.33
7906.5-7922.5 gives -0.1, 6.99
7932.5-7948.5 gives -0.1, 7.1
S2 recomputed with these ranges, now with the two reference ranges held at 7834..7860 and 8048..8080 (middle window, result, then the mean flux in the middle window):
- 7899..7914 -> -0.3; 7.05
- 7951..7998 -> -1.0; 7.36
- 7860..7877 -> -0.1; 6.8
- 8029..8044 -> -0.2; 7.55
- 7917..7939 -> -0.2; 7.07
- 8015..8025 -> -0.1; 7.48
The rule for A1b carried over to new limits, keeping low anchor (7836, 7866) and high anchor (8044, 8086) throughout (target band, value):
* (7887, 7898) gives -0.3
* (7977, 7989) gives -0.3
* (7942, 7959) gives -0.1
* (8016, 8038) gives -0.3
